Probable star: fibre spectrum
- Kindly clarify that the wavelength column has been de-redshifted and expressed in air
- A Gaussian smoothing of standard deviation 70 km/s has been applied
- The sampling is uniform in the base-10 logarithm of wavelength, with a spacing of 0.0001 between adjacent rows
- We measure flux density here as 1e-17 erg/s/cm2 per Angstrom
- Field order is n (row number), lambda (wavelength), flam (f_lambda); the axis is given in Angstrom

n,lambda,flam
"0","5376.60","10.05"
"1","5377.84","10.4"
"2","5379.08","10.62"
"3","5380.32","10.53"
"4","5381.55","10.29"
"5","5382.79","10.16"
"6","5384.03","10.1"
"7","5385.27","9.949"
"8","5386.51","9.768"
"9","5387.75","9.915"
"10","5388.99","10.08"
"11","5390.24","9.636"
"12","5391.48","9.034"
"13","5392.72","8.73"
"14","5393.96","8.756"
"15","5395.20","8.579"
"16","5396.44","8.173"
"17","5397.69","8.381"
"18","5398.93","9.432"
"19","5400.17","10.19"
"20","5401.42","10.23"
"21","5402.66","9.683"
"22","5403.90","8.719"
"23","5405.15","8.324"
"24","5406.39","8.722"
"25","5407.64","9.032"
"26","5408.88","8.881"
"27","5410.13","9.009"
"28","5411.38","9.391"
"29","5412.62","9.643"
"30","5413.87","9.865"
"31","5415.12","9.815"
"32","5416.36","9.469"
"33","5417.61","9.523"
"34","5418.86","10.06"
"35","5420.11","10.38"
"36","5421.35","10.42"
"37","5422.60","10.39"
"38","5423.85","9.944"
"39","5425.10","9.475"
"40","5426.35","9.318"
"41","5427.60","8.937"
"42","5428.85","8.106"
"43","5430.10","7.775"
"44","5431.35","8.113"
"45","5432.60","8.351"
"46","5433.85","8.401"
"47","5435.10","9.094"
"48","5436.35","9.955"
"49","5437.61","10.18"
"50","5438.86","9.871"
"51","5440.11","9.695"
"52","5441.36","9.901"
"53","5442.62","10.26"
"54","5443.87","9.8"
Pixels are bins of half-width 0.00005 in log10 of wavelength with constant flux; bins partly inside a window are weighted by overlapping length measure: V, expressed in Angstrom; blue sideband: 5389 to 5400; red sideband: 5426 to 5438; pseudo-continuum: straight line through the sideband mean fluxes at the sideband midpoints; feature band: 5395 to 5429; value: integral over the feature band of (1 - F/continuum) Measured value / -2.0 Angstrom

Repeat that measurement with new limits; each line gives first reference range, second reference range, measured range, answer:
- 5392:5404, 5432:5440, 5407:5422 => -0.7 Angstrom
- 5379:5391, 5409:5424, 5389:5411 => 1.9 Angstrom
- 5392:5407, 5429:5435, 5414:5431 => -2.1 Angstrom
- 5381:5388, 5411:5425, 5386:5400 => 1.2 Angstrom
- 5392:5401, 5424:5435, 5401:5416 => -0.8 Angstrom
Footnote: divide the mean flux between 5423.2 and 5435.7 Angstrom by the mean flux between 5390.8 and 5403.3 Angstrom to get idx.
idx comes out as 1.0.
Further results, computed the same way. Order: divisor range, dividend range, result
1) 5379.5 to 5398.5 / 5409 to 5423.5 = 1.03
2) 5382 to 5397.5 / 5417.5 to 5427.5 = 1.06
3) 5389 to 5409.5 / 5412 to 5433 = 1.04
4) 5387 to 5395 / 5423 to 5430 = 0.97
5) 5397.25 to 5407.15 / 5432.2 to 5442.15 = 1.03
